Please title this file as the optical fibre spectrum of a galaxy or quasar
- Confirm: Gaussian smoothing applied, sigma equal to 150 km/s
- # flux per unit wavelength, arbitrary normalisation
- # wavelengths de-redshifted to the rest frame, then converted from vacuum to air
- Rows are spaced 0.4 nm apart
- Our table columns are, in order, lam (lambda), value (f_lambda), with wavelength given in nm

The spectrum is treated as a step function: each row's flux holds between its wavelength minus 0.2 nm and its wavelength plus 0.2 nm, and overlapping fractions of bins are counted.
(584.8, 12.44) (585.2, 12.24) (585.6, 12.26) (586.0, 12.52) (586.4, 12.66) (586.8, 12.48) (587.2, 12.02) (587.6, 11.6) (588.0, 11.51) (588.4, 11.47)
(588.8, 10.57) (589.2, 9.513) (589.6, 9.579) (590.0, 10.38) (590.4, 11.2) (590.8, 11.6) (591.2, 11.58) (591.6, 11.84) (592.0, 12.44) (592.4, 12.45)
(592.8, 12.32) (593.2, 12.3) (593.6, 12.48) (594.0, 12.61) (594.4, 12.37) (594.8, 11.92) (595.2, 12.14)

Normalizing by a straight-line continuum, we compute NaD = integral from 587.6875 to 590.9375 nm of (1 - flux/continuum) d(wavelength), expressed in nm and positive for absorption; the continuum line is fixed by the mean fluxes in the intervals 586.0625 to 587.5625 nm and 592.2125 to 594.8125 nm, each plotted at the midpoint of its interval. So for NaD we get 0.42 nm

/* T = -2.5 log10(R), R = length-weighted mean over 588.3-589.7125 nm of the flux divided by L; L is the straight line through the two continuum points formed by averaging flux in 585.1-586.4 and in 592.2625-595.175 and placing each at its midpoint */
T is 0.205 mag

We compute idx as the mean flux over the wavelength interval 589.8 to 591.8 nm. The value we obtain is 11.3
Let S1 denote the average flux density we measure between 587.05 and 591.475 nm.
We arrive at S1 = 11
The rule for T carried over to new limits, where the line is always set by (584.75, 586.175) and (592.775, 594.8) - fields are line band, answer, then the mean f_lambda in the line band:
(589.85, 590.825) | 0.13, 11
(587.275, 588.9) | 0.09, 11.4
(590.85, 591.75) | 0.06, 11.7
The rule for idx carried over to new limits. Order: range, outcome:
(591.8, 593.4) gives 12.4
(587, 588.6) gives 11.7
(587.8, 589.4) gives 10.8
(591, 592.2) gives 12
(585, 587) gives 12.4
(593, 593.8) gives 12.4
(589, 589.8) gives 9.55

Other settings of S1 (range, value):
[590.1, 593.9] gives 12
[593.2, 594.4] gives 12.5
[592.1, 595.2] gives 12.3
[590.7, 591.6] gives 11.6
